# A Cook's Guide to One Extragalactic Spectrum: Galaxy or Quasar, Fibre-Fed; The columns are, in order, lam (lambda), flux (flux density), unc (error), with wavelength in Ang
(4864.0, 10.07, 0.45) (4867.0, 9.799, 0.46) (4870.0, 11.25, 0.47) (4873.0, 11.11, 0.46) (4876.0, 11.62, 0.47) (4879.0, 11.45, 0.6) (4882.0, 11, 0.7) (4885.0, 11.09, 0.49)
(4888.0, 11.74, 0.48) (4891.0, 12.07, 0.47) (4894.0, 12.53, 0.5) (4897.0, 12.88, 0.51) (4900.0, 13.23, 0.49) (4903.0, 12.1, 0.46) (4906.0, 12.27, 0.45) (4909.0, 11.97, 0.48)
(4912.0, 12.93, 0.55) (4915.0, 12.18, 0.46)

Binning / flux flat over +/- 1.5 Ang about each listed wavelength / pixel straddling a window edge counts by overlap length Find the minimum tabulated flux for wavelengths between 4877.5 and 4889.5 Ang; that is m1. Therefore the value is 11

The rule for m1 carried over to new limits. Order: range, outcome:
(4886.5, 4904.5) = 11.74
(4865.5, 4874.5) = 9.799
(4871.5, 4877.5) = 11.11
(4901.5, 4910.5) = 11.97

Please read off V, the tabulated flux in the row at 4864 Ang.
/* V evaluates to 10.07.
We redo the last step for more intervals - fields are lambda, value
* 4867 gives 9.799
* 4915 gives 12.18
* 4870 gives 11.25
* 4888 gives 11.74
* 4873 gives 11.11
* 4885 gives 11.09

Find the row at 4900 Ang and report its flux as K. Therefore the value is 13.23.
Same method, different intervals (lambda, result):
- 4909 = 11.97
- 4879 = 11.45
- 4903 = 12.1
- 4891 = 12.07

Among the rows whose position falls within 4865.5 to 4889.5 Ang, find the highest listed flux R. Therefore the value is 11.74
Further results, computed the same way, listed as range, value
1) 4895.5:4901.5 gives 13.23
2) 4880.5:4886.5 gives 11.09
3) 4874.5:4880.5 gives 11.62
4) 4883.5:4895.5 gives 12.53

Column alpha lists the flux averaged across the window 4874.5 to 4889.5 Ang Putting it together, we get 11.4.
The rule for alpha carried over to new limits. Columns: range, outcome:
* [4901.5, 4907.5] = 12.2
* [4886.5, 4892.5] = 11.9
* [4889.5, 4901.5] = 12.7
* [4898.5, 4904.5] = 12.7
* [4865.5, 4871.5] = 10.5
